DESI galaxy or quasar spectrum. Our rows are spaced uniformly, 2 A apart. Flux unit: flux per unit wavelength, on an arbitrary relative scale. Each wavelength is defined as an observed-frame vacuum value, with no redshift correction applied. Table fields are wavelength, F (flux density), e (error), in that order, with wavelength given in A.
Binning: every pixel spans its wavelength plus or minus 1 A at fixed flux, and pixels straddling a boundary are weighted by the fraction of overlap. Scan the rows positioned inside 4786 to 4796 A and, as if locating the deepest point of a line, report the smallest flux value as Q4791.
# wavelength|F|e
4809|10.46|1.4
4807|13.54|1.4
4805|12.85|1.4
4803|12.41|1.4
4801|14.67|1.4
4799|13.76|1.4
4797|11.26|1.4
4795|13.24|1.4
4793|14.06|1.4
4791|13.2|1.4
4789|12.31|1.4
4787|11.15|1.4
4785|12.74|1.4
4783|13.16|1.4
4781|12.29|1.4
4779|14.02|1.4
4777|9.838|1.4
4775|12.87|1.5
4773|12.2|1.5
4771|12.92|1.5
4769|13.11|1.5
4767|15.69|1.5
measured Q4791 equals 11.15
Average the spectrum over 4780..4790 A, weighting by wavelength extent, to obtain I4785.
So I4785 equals 12.3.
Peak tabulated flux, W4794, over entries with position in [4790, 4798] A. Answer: 14.06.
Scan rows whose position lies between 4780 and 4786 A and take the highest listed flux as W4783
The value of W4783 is 13.16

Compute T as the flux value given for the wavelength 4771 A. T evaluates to 12.92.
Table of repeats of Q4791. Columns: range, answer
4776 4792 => 9.838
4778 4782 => 12.29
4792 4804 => 11.26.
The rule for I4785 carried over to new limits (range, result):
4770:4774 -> 12.6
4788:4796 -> 13.2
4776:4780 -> 11.9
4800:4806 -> 13.3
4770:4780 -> 12.4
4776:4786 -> 12.4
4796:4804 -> 13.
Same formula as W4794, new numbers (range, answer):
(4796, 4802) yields 14.67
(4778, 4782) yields 14.02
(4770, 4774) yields 12.92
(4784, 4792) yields 13.2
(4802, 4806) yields 12.85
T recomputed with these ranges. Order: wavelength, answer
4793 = 14.06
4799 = 13.76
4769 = 13.11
